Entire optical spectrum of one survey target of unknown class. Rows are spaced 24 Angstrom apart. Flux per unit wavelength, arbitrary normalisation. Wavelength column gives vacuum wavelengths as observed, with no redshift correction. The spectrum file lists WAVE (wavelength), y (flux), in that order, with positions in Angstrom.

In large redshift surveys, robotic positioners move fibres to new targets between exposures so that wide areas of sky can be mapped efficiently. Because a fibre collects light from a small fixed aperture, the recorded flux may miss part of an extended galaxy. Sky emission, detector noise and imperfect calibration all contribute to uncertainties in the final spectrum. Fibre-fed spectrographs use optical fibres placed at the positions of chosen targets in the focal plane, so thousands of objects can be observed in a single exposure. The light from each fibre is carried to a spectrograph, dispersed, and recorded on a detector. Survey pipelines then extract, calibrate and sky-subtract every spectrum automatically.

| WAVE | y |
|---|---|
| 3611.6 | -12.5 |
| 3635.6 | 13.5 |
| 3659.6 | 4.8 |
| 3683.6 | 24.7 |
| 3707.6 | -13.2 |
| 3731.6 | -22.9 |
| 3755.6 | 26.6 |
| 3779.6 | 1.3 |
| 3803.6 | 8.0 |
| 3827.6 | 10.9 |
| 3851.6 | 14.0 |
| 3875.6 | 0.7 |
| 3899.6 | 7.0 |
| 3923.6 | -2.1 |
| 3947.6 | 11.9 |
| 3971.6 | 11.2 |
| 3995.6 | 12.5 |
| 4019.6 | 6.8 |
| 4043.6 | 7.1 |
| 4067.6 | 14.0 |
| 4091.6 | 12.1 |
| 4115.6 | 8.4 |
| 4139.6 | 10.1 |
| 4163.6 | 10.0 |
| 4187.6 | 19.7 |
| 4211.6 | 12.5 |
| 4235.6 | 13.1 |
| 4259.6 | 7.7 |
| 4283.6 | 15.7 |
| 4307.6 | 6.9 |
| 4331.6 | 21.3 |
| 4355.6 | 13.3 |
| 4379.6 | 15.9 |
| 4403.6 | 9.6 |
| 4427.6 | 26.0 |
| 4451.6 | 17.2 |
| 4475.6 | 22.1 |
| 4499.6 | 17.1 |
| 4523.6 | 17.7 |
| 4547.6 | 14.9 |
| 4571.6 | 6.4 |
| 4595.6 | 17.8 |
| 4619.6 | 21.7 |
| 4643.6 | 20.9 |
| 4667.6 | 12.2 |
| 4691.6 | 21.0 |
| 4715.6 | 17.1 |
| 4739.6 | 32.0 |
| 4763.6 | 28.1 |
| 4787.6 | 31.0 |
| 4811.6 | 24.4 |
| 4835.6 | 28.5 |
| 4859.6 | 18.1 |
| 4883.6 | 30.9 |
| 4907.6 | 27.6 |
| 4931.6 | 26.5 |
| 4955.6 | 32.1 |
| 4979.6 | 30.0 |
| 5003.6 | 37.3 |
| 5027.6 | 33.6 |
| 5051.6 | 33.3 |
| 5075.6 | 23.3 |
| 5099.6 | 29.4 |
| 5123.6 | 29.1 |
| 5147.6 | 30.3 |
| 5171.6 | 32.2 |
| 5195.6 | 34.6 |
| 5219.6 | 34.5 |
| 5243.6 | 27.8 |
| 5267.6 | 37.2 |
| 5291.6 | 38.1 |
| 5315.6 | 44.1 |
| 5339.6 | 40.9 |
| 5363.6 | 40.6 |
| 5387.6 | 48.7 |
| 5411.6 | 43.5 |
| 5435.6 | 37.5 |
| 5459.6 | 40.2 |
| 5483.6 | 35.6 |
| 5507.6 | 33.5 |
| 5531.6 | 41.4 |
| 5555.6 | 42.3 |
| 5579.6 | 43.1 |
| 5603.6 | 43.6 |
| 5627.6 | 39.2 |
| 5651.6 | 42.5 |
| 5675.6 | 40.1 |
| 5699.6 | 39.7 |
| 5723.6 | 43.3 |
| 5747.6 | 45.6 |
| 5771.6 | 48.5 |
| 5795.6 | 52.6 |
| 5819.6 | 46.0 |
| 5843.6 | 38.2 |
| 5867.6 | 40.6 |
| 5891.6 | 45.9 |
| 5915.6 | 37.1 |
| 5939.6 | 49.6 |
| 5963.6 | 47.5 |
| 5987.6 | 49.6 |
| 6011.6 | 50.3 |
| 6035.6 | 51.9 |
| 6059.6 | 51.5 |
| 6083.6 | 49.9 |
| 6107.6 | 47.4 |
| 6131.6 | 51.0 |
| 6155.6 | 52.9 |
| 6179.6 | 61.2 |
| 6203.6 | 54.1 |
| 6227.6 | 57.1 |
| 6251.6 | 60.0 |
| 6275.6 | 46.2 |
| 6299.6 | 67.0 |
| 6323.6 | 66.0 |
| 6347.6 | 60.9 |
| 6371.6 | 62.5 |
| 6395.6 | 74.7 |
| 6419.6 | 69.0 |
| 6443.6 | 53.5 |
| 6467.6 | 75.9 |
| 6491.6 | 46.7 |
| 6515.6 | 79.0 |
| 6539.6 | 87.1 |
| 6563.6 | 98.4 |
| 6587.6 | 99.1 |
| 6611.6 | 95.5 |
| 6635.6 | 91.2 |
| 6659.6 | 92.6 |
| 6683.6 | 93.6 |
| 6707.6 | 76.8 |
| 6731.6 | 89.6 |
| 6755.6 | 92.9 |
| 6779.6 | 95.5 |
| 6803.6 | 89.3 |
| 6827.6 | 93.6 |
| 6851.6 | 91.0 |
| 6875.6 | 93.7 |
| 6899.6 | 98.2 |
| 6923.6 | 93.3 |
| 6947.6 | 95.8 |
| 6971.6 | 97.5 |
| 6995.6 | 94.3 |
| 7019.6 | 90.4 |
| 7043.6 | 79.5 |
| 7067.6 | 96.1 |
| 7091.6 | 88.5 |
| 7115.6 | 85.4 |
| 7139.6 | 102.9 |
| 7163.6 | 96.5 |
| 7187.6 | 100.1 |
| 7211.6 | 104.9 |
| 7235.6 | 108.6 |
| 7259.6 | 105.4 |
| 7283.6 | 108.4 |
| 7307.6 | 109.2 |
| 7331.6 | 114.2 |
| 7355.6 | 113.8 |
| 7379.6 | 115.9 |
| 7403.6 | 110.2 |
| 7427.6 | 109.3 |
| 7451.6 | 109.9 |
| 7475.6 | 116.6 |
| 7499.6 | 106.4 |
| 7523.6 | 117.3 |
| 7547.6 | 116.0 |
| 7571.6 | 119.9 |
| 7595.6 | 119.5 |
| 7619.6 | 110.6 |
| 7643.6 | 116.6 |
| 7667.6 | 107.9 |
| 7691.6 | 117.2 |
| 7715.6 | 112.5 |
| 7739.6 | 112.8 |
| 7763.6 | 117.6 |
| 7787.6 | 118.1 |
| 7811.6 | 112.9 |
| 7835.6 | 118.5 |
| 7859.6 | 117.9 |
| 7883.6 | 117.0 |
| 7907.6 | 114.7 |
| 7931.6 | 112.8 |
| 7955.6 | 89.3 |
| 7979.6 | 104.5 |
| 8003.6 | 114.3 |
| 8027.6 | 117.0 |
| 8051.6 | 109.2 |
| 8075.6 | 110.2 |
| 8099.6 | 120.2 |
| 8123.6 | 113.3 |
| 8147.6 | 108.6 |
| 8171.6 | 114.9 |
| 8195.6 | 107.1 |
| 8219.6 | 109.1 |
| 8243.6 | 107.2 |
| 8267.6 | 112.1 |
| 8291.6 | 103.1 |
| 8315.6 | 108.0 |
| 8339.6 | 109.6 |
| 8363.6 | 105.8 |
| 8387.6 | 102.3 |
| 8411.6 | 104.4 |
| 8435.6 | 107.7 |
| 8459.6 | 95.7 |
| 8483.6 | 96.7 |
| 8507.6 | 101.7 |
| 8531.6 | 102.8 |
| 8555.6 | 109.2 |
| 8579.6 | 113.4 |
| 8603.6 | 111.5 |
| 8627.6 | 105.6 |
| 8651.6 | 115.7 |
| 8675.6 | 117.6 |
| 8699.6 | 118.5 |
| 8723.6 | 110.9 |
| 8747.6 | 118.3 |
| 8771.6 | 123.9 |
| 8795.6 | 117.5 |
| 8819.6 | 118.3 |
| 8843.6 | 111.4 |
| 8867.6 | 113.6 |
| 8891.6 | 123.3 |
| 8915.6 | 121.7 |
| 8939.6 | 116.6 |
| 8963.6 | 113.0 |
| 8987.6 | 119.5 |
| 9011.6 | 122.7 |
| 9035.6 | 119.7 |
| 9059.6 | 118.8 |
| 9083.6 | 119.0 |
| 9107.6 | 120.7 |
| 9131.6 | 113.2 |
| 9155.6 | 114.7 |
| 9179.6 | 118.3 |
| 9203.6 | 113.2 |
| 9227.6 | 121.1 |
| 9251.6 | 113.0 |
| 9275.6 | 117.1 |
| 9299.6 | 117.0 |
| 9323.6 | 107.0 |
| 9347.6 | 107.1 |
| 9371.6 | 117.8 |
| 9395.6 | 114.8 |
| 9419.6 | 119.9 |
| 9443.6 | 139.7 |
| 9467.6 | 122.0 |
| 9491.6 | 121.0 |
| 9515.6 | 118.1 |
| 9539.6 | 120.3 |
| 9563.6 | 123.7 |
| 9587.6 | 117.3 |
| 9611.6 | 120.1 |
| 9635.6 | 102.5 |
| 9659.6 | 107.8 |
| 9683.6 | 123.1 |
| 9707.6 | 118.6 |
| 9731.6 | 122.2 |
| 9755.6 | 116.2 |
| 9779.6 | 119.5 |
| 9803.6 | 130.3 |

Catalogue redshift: 0.636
